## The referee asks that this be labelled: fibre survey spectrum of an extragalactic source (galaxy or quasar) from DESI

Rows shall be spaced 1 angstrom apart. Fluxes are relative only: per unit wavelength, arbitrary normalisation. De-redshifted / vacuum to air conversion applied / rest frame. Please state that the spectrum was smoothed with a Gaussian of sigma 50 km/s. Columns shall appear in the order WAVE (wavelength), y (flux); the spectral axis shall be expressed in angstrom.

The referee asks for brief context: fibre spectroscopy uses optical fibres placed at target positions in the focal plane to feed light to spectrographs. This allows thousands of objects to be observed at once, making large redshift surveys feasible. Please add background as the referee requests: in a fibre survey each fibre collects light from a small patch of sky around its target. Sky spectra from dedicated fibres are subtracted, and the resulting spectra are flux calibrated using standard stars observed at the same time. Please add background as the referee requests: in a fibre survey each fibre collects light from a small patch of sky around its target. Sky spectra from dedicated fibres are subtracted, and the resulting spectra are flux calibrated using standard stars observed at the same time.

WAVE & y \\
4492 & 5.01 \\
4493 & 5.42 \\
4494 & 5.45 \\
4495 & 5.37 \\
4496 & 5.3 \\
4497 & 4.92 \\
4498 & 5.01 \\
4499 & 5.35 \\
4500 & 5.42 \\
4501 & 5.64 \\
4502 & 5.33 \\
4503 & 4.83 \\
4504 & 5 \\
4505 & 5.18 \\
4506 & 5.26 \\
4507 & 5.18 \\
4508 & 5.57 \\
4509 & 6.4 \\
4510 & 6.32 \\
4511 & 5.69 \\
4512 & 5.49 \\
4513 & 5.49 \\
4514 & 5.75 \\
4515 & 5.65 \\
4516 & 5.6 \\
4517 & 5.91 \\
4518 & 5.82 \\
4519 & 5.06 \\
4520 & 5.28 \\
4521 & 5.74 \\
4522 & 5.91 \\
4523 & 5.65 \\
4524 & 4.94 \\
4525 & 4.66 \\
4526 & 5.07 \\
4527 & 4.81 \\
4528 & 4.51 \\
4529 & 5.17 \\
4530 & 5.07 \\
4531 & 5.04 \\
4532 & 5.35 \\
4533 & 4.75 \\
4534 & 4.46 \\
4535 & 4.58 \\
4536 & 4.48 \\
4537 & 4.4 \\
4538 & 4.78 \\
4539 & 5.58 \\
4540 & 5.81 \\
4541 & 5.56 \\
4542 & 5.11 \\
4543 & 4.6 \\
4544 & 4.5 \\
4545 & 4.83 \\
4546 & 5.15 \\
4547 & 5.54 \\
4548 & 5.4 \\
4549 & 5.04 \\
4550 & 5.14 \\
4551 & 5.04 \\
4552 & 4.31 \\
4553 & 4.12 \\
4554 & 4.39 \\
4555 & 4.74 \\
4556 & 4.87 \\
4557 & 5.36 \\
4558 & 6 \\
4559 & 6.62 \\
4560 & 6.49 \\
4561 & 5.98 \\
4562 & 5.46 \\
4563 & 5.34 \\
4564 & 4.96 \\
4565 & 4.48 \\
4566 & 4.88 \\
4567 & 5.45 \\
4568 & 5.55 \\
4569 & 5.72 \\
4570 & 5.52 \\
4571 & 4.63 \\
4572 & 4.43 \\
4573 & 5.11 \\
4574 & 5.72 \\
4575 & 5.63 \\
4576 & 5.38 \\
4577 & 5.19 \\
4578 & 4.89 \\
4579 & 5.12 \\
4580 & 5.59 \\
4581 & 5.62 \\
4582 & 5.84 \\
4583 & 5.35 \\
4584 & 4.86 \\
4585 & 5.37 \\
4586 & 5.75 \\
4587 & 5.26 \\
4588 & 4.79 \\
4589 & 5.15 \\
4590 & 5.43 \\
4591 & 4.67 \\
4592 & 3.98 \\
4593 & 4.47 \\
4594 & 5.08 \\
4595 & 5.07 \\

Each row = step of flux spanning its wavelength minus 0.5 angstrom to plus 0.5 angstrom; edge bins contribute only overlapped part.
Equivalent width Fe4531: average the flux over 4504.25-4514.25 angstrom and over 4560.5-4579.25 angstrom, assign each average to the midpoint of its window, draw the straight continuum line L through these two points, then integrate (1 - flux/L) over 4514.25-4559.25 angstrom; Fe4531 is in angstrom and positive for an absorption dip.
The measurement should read 2.7 angstrom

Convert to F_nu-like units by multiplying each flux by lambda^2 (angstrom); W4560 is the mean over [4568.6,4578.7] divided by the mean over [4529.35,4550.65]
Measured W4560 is 1.1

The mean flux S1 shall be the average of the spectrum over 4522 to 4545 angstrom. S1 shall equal 4.97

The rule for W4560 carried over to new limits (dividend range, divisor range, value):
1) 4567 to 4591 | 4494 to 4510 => 1.02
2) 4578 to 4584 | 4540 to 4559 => 1.08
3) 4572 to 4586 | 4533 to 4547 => 1.10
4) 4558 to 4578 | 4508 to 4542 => 1.04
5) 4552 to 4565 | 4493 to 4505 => 1.04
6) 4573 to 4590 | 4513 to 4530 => 1.03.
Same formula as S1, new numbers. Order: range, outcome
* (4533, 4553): 4.94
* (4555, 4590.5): 5.36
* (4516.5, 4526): 5.42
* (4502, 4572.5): 5.22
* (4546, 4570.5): 5.26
